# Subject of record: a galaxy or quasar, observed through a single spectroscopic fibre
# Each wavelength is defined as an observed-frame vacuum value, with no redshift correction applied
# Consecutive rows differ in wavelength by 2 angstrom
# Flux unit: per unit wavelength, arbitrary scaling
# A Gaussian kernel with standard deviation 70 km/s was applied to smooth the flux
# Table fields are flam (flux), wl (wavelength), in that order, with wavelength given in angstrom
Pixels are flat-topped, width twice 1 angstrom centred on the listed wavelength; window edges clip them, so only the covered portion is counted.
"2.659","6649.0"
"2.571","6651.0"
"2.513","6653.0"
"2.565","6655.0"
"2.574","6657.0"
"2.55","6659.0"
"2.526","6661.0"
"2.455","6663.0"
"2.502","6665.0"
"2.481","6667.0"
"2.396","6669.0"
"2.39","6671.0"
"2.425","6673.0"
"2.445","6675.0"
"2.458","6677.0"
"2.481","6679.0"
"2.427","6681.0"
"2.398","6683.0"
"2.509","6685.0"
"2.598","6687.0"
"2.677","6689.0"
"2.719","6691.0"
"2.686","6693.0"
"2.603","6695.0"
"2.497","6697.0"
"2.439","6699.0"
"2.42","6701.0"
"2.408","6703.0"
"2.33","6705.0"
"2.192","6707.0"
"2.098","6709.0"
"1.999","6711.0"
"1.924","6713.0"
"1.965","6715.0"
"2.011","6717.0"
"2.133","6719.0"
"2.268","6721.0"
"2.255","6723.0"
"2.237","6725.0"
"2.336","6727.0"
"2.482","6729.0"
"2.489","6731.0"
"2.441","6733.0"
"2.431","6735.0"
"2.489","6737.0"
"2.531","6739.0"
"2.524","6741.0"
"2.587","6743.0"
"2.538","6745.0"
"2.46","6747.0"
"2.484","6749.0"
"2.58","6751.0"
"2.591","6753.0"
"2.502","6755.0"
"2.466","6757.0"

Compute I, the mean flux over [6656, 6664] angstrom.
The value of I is 2.53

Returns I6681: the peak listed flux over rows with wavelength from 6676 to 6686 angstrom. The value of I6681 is 2.509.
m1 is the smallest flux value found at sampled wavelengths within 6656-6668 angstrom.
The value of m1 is 2.455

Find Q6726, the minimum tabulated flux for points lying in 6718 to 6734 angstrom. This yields 2.133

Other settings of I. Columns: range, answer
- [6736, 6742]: 2.51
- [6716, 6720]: 2.07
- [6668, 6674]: 2.4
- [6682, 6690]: 2.55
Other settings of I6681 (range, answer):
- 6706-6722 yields 2.268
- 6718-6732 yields 2.489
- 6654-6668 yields 2.574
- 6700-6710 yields 2.42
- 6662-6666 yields 2.502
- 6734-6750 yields 2.587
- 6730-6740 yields 2.531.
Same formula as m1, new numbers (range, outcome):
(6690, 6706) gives 2.33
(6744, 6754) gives 2.46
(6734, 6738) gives 2.431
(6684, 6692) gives 2.509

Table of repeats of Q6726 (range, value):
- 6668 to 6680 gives 2.39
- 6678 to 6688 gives 2.398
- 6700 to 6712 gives 1.999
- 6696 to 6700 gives 2.439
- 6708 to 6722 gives 1.924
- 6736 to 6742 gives 2.489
